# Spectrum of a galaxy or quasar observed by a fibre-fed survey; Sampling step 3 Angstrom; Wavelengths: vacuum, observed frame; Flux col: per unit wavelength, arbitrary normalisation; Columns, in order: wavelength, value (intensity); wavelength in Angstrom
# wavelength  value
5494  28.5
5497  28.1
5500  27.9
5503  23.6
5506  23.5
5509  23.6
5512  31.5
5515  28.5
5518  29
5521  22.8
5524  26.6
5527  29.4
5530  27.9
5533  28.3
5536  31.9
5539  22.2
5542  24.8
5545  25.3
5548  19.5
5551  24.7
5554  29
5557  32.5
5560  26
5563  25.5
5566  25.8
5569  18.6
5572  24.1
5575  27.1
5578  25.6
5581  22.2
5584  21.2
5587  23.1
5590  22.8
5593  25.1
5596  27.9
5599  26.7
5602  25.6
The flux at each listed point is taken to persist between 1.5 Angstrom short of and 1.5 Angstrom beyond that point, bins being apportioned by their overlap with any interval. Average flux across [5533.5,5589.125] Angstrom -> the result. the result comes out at 25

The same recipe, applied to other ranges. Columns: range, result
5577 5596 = 23.6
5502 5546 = 26.6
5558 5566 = 26.2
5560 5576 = 24.3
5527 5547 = 26.8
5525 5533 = 28.5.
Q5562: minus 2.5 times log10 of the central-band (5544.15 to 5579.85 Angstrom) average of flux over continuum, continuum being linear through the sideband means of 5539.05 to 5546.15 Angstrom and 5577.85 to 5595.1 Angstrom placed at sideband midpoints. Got -0.06 mag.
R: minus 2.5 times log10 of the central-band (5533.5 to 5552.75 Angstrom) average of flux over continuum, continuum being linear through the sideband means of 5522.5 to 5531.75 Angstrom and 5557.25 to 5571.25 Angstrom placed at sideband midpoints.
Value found 0.069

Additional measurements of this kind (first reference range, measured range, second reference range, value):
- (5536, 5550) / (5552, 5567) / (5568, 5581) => -0.160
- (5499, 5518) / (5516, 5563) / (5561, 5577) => -0.051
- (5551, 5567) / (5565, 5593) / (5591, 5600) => 0.149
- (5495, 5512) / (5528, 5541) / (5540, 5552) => -0.142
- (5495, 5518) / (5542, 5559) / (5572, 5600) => -0.021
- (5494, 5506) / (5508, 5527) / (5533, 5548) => -0.050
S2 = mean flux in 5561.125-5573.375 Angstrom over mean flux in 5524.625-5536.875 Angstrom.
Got 0.81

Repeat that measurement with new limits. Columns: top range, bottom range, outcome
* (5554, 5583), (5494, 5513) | 0.96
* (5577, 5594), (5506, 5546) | 0.86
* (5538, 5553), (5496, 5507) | 0.91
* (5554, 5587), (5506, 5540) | 0.91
